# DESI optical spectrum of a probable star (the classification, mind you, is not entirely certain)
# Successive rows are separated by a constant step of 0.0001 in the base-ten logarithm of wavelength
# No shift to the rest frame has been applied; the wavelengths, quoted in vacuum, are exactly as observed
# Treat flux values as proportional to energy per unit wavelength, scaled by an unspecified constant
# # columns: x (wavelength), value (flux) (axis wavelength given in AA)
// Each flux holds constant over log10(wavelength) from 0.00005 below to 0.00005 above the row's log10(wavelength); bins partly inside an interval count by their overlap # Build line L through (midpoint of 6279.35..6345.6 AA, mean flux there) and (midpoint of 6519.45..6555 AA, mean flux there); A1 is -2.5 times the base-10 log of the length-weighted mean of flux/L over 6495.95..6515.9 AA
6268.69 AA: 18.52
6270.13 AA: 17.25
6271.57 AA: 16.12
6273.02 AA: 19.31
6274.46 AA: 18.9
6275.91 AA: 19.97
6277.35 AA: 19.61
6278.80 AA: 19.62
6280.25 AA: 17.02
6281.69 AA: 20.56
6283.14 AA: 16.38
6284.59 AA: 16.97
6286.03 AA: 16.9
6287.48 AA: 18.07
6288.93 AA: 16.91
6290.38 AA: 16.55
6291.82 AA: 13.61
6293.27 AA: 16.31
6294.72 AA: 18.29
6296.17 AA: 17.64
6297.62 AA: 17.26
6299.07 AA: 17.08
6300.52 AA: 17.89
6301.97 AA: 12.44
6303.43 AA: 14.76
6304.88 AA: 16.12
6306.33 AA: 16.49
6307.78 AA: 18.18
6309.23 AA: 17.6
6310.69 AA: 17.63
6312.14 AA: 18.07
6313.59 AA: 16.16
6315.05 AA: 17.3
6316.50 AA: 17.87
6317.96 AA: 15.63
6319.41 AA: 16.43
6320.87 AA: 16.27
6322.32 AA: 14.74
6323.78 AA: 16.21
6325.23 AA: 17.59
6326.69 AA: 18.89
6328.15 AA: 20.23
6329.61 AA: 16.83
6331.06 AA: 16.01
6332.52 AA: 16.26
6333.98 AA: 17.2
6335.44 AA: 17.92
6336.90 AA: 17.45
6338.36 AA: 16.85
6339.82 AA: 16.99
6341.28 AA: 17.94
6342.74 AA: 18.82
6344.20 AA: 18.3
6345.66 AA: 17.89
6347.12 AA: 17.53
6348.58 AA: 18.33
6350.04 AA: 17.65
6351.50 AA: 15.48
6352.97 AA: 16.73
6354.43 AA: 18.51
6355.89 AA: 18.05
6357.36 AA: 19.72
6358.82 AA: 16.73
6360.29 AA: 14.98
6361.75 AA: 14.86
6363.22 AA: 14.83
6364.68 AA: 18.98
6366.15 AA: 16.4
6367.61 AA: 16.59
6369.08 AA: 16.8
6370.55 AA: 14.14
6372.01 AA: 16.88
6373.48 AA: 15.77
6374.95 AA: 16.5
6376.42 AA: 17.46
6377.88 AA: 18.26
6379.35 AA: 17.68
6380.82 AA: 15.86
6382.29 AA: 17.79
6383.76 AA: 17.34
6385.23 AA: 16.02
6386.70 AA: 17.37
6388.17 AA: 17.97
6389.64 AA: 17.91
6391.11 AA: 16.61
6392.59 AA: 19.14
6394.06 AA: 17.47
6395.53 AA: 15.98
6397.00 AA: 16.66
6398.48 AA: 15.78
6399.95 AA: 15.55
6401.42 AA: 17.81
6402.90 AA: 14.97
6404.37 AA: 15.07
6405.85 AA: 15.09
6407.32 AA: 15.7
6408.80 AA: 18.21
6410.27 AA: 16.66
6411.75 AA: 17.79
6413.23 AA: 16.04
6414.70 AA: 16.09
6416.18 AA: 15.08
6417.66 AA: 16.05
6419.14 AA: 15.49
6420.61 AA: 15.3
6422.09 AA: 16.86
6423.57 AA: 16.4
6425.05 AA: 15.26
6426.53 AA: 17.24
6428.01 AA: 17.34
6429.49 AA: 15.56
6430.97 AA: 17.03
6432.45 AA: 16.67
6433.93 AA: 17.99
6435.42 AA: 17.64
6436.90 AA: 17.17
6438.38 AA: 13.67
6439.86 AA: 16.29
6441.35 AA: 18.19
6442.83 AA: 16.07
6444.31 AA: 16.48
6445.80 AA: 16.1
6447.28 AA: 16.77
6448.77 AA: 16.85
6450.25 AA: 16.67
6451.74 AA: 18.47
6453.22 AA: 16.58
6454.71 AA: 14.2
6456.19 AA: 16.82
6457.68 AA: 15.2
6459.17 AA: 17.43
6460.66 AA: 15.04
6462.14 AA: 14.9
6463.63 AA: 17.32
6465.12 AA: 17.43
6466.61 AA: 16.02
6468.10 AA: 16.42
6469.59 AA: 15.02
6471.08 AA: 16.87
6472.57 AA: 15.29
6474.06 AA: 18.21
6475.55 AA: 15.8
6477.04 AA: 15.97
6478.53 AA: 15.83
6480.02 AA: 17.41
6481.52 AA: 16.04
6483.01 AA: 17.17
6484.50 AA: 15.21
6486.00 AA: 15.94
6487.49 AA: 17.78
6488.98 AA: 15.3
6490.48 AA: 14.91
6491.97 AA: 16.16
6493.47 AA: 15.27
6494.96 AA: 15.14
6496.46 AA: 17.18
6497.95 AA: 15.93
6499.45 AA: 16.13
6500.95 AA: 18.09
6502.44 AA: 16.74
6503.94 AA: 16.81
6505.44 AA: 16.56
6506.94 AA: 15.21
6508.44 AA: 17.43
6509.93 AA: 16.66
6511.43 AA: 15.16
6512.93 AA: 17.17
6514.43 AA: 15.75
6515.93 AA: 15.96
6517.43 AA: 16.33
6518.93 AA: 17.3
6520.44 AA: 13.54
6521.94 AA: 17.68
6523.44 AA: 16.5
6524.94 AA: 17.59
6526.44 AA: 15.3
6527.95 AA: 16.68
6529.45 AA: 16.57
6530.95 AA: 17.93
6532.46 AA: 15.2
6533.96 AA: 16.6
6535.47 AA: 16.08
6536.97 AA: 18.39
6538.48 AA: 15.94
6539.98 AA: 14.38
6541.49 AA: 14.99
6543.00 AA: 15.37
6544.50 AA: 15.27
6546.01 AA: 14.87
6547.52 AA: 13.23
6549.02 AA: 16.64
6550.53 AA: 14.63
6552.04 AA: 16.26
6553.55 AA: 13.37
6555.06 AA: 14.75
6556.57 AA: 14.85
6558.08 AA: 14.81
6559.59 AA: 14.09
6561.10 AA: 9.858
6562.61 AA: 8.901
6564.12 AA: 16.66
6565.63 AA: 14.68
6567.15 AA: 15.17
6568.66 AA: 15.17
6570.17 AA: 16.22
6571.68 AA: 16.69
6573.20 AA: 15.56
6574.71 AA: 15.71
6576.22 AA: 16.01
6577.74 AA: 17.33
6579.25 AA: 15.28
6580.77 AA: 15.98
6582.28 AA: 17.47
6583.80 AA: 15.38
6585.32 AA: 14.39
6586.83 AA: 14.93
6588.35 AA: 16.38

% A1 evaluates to -0.04 mag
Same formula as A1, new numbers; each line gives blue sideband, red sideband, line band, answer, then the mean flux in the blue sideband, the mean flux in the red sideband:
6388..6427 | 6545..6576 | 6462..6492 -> -0.045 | 16.4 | 14.6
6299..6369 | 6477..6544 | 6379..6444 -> 0.007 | 17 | 16.3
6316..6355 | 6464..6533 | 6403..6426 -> 0.050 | 17.3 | 16.3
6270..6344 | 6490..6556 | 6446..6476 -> -0.001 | 17.2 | 16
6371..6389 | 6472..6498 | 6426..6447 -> -0.007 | 17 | 16.2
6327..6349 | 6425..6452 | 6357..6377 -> 0.063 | 17.7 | 16.7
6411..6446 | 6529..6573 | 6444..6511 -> -0.030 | 16.4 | 15.1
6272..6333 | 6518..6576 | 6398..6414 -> 0.011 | 17.2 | 15.4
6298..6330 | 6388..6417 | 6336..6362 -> -0.045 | 16.8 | 16.5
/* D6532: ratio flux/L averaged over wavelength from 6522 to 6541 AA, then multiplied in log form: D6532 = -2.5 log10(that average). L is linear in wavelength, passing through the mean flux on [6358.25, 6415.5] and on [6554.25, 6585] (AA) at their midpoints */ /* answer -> -0.08 mag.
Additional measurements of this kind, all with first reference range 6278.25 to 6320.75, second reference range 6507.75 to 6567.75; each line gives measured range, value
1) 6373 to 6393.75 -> -0.056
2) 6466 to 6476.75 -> -0.024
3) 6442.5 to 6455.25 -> -0.034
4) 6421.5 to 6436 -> -0.043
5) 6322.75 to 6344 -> -0.049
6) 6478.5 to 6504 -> -0.036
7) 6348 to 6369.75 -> -0.026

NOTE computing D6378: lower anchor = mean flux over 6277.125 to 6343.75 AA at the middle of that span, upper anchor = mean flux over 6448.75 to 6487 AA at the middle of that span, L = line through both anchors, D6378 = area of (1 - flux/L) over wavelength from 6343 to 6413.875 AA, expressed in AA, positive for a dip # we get -0.5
